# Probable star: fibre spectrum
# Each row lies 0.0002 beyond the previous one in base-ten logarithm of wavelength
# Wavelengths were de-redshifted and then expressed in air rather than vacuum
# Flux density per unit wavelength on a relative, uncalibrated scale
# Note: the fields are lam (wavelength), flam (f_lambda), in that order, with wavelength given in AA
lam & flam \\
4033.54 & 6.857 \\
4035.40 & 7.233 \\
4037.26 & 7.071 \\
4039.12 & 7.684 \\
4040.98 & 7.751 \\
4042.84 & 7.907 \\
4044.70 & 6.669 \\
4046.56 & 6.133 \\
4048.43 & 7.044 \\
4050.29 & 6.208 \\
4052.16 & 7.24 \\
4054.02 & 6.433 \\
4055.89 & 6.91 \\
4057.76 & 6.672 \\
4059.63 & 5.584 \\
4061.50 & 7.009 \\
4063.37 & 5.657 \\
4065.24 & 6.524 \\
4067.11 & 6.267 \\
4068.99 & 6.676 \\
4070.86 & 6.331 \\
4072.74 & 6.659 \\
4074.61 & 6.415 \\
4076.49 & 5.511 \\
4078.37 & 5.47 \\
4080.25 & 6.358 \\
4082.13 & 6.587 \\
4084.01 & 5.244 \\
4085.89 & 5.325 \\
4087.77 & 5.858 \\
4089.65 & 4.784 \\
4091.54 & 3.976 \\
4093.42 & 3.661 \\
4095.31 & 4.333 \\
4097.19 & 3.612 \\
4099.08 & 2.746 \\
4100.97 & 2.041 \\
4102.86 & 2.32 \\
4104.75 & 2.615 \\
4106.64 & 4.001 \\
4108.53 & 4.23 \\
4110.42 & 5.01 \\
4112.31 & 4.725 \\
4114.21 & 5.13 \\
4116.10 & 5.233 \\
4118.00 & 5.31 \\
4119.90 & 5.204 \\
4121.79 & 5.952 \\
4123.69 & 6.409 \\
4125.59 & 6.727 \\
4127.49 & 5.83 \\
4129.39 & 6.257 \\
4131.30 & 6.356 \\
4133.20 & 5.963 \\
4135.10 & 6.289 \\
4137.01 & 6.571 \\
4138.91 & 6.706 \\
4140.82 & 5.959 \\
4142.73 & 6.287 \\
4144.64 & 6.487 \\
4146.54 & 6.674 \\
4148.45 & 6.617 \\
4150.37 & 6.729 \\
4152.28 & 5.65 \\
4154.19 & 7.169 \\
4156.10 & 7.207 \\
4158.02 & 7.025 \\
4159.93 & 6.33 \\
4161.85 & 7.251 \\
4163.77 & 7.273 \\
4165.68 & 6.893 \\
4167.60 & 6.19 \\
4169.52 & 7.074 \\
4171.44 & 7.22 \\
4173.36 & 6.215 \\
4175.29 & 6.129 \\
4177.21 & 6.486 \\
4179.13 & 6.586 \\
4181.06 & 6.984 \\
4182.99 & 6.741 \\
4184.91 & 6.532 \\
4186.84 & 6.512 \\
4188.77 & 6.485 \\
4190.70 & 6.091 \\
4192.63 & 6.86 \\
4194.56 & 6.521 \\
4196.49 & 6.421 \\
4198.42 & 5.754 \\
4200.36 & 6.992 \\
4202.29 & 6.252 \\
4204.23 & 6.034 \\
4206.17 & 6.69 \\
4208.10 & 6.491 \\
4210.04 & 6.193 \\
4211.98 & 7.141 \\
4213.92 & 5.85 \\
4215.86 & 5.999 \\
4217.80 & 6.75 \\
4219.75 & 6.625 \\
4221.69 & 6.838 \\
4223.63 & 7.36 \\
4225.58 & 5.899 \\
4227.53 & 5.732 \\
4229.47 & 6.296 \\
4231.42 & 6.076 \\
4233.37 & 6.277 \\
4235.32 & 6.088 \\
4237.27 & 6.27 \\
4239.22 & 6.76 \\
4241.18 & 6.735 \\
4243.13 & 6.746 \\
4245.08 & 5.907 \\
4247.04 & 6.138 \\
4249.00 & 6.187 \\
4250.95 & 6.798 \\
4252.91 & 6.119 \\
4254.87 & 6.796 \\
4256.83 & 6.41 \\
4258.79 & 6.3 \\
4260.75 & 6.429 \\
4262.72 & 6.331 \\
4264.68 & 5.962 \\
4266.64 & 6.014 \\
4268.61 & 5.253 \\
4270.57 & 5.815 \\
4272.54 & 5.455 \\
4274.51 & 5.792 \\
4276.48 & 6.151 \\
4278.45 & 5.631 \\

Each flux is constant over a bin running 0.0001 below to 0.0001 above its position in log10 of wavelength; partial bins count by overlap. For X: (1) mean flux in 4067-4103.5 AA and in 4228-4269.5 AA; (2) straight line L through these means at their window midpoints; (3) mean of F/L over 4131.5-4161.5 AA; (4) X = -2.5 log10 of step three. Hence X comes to -0.19 mag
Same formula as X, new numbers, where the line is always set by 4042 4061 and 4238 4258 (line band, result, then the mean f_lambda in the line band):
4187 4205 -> 0.021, 6.39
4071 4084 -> 0.093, 6.11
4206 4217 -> 0.019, 6.38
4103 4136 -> 0.240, 5.29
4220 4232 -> 0.015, 6.39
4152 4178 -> -0.033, 6.75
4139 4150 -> 0.022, 6.44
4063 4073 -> 0.049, 6.37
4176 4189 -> -0.014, 6.62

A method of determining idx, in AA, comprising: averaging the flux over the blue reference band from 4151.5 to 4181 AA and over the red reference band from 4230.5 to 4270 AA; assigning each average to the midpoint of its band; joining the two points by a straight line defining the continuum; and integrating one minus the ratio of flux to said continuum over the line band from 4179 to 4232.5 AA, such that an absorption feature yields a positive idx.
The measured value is 0.5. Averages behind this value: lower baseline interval 6.73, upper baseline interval 6.28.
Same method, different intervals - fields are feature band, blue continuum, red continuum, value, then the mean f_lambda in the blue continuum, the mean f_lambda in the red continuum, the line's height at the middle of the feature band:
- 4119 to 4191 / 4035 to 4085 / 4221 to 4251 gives -0.6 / 6.55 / 6.37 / 6.45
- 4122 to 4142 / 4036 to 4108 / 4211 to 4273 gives -1.4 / 5.66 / 6.3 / 5.88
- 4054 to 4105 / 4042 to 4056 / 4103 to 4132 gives 7.2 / 6.81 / 5.18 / 6.08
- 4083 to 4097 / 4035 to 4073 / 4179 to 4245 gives 4.2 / 6.74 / 6.45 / 6.67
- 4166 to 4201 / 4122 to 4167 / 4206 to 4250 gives -0.4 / 6.54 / 6.39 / 6.47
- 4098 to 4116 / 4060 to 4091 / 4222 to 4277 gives 6.9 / 6.01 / 6.22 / 6.05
